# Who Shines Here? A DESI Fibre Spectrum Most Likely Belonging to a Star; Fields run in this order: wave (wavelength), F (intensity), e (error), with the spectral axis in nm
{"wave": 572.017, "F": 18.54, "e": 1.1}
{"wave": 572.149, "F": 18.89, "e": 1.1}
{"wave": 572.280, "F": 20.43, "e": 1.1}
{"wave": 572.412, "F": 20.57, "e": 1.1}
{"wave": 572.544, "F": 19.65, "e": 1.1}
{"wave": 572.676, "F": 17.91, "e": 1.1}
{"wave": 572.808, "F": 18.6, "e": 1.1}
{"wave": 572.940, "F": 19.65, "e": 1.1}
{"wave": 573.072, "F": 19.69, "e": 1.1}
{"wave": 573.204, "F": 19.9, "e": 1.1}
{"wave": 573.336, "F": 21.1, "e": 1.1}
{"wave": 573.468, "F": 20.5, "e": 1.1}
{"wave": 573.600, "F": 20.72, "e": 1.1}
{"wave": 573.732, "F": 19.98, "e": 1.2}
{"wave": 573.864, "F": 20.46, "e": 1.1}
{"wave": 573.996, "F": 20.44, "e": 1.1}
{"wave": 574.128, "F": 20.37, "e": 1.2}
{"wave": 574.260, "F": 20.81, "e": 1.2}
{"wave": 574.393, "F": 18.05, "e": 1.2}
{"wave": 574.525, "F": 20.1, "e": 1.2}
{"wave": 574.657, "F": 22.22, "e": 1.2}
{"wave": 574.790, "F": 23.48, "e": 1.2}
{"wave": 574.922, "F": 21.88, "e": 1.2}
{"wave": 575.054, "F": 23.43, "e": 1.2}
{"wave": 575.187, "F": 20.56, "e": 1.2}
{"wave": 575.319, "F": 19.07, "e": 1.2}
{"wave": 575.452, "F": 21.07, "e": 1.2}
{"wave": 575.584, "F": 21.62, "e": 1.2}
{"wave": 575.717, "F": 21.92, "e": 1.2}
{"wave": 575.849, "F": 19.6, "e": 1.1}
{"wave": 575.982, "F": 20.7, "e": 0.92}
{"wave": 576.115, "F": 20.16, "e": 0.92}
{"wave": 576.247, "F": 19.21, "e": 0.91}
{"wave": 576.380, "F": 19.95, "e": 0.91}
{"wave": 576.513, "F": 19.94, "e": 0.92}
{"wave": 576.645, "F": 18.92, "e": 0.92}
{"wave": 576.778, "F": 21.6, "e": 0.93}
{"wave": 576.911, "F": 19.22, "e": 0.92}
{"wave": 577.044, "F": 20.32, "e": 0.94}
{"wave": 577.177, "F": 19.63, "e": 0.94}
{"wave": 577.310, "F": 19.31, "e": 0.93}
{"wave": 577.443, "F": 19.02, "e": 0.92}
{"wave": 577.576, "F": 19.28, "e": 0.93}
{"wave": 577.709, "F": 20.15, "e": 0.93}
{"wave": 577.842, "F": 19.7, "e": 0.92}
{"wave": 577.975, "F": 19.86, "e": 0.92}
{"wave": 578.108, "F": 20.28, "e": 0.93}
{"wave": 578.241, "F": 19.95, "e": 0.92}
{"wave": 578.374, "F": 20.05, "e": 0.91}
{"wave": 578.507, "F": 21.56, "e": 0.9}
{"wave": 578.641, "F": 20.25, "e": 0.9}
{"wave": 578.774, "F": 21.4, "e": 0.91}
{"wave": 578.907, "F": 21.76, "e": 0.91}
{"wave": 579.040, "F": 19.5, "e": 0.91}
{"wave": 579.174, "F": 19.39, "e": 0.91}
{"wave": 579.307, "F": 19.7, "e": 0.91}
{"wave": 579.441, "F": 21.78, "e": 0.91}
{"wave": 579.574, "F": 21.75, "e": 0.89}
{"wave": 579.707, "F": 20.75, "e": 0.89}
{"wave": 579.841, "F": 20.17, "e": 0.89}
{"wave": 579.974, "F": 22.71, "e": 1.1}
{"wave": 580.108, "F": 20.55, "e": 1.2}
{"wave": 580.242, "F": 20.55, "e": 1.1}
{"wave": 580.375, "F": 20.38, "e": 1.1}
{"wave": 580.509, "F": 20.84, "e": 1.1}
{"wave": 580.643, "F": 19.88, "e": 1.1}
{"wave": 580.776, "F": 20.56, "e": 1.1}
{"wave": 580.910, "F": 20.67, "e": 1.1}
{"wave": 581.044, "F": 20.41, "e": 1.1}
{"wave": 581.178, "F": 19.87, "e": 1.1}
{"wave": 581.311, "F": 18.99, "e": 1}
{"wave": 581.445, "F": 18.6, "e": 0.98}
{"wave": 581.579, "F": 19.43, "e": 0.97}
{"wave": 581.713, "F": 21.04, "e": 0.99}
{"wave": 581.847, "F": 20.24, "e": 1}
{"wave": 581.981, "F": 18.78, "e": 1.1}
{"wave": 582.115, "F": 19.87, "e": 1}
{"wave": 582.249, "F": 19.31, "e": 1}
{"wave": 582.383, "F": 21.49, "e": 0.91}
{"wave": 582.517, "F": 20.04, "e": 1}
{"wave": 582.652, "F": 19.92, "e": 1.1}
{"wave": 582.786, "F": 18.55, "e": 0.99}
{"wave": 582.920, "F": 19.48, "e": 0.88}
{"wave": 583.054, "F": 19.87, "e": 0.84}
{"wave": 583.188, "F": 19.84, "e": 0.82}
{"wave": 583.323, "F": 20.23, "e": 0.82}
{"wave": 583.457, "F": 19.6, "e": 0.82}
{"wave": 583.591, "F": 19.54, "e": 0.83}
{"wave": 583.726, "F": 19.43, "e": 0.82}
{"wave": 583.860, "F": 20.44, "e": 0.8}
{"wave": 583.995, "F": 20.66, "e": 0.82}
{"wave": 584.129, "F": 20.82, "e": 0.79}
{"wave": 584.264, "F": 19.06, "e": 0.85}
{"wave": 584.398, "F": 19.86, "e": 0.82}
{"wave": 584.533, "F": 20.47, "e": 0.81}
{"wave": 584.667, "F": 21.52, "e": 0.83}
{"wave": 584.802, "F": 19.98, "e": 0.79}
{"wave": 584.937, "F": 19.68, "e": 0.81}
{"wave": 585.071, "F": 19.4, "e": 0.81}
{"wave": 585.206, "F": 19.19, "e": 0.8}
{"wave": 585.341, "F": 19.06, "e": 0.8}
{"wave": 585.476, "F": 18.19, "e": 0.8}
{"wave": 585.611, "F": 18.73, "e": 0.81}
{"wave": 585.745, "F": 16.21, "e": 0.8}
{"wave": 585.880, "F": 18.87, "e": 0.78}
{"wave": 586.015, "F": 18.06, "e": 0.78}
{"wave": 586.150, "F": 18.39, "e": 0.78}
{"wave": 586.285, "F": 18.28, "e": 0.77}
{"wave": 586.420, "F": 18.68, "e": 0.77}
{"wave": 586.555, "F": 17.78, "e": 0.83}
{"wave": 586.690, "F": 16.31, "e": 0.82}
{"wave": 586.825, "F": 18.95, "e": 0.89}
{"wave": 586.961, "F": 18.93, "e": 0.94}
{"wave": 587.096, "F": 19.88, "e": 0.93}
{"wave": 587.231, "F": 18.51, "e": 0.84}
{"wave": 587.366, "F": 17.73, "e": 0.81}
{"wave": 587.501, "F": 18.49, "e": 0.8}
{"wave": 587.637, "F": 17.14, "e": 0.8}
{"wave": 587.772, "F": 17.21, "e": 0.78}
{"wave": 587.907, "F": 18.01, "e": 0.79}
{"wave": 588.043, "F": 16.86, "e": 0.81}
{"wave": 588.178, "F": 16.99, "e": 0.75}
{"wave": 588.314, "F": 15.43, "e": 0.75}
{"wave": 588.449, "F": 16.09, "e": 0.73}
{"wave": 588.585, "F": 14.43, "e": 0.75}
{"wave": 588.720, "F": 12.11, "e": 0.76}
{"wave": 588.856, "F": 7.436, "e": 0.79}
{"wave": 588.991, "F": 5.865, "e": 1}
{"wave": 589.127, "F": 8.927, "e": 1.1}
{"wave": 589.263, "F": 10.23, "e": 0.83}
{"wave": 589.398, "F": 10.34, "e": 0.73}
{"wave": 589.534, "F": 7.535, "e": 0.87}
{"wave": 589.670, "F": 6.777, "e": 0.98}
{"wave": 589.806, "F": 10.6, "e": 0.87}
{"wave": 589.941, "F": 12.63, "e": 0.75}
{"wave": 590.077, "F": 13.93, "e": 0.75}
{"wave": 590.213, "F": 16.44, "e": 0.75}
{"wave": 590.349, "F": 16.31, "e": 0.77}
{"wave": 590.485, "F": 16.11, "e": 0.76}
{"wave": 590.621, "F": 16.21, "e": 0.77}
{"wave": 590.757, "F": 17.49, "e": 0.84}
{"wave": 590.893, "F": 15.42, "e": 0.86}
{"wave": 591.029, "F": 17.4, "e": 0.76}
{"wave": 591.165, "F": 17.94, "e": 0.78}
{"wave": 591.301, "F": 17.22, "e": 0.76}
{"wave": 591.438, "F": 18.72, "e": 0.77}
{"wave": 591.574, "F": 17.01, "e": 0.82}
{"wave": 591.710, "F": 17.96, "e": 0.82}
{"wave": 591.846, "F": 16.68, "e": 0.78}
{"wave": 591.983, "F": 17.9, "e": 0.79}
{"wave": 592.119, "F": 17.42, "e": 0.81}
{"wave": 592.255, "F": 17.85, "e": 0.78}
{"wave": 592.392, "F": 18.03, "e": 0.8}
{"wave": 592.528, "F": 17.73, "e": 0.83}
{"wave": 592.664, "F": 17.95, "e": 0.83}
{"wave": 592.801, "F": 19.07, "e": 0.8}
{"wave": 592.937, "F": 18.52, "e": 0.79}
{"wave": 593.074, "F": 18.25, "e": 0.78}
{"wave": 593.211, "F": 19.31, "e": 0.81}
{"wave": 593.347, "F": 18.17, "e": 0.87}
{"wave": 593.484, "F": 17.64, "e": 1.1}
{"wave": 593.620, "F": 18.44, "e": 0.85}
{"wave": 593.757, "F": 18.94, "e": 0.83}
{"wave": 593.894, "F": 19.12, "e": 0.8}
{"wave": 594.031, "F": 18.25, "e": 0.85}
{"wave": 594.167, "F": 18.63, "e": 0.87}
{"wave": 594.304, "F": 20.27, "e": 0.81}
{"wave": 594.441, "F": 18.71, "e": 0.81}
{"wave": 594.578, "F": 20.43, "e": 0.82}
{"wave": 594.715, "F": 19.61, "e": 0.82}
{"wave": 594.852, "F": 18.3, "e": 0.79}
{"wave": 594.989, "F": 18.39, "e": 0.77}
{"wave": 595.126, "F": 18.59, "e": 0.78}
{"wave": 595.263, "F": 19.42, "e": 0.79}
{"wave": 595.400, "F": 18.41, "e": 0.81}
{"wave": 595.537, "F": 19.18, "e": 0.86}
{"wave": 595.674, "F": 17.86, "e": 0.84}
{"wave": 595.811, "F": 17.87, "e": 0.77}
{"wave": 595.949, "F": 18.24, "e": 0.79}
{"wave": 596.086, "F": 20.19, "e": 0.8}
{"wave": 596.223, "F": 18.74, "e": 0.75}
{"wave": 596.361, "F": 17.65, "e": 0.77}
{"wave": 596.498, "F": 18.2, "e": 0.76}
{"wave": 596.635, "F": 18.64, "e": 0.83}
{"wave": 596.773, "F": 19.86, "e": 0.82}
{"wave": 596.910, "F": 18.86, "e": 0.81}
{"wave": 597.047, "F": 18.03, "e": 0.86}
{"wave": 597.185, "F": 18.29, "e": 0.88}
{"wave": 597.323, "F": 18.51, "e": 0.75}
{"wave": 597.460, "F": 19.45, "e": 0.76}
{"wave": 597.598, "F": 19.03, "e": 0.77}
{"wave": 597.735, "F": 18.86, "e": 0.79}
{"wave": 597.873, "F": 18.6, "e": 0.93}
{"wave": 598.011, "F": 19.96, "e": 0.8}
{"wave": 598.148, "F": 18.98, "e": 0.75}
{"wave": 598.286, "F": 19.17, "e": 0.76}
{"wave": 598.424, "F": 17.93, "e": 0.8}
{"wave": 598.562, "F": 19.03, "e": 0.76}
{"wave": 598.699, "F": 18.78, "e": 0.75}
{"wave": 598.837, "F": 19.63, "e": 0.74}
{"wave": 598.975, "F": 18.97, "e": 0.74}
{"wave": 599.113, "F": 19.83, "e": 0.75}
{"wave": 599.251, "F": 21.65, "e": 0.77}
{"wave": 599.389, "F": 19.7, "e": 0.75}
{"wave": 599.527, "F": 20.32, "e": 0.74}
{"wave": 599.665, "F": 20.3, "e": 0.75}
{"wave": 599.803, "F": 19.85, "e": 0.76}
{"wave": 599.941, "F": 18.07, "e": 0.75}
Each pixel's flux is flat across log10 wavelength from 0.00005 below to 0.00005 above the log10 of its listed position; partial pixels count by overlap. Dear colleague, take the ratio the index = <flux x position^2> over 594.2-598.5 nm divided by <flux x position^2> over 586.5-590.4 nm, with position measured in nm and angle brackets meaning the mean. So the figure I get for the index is 1.35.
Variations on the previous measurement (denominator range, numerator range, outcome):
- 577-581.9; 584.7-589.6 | 0.82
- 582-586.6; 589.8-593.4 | 0.90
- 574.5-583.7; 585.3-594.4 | 0.84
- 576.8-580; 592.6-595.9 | 0.97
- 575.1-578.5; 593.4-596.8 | 0.99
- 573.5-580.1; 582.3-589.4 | 0.89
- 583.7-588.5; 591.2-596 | 1.02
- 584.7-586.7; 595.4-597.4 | 1.04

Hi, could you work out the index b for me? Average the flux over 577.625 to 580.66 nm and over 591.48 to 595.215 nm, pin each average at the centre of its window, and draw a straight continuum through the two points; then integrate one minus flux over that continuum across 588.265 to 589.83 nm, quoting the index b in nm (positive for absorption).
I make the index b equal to 0.71 nm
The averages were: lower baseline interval 20.6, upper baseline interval 18.4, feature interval 10.4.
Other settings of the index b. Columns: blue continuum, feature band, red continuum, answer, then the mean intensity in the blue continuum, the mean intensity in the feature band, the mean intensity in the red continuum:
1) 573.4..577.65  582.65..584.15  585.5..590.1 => -0.25 nm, 20.4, 19.8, 15.1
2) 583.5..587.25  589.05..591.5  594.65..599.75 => 0.67 nm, 19.1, 13.9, 19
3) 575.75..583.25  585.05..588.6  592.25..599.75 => 0.31 nm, 20.1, 17.9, 18.9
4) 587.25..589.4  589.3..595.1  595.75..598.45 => -0.22 nm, 14.2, 16.9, 18.8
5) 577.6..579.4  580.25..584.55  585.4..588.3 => -0.17 nm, 20.3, 19.9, 18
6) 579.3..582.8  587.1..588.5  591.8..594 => 0.13 nm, 20.3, 17.4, 18.2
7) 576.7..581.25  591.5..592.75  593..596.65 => 0.09 nm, 20.4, 17.6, 18.7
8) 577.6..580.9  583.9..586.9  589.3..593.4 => -0.12 nm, 20.5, 19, 16.1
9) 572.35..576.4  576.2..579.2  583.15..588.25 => -0.01 nm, 20.4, 20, 18.9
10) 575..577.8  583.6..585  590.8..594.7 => -0.07 nm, 20.2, 20.2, 18.2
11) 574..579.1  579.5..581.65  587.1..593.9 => -0.15 nm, 20.4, 20.4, 15.8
